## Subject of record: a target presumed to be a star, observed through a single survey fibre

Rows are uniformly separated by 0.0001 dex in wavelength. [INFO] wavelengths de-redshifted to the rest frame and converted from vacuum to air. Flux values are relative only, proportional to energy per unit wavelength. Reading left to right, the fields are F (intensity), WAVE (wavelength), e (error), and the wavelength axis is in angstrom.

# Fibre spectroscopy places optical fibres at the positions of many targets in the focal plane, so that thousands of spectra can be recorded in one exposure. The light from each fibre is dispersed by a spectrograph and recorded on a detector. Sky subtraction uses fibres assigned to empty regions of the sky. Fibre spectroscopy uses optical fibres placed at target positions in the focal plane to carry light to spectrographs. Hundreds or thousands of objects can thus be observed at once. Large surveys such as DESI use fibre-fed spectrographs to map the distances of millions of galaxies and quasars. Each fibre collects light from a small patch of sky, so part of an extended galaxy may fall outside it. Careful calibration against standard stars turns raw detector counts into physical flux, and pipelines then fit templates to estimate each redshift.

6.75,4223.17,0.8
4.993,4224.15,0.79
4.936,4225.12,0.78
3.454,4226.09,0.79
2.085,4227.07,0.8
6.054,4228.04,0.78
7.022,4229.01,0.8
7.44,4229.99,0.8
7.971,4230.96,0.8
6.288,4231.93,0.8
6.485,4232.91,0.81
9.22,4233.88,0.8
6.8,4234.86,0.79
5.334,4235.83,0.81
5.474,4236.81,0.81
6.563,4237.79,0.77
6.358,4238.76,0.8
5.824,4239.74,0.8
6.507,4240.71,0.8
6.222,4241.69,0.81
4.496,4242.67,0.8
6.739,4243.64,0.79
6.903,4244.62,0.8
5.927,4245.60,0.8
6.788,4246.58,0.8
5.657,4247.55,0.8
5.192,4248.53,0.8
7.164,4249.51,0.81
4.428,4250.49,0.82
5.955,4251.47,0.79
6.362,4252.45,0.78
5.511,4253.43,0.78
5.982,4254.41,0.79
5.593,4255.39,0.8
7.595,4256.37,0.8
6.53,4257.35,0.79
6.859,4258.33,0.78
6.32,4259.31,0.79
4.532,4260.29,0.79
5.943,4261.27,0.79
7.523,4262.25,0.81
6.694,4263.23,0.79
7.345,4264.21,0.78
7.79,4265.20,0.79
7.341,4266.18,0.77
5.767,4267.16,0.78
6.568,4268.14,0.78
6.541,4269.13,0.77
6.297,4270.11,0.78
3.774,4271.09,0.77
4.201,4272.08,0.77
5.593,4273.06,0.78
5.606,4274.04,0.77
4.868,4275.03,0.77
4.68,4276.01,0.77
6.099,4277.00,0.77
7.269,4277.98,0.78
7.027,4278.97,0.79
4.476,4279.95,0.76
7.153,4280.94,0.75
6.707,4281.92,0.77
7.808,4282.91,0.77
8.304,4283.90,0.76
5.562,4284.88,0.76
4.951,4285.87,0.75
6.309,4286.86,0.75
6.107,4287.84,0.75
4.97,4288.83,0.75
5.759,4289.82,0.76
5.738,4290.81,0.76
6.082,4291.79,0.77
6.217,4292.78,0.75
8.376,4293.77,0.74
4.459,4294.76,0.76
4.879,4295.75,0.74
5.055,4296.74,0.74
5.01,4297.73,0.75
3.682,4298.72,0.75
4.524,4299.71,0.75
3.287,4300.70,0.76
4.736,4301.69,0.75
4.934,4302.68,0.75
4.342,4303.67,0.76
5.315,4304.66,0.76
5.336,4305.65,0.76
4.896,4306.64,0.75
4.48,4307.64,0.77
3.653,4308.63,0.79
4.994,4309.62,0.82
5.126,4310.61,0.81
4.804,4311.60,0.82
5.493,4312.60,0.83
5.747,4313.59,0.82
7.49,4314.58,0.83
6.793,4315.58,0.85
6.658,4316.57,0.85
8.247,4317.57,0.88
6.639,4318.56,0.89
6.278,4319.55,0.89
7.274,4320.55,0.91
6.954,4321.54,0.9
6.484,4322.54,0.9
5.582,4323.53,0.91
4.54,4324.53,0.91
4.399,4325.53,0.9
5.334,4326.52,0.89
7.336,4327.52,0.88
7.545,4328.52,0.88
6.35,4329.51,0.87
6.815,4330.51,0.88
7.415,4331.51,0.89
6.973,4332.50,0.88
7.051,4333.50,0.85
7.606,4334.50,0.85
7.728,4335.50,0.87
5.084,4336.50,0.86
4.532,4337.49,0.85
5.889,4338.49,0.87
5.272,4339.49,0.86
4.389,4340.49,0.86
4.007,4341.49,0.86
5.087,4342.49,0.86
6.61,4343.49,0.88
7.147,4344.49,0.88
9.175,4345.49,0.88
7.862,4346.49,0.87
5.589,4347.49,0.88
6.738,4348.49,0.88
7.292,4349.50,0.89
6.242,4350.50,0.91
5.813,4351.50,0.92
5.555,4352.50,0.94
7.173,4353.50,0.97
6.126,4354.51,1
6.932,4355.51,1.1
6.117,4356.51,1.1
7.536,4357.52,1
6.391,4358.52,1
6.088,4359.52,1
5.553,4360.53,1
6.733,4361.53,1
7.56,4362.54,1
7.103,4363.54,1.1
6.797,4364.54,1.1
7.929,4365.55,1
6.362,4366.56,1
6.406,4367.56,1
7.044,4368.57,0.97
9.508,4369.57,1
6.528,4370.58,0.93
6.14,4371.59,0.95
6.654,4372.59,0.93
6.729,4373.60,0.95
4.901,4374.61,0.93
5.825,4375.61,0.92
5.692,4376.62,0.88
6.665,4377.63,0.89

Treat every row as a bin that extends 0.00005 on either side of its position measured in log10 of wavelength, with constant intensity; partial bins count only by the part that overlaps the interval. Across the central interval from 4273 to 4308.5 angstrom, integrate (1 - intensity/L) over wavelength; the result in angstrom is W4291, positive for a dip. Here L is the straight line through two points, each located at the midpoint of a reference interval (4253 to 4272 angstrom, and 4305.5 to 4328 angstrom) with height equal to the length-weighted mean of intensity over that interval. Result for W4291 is 3.1 angstrom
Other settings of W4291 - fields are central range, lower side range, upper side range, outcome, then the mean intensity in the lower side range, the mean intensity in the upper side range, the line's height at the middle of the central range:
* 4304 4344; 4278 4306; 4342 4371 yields 1.7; 5.64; 6.79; 6.21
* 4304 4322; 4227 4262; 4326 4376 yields 1.5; 6.23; 6.53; 6.42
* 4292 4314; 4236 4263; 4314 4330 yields 4.8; 6.11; 6.49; 6.39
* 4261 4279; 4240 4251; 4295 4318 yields -1.5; 6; 5.18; 5.67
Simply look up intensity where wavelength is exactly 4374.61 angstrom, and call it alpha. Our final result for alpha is 4.901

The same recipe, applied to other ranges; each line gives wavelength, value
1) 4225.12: 4.936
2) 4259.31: 6.32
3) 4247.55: 5.657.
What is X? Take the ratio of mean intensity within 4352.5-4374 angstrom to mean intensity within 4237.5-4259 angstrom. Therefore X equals 1.1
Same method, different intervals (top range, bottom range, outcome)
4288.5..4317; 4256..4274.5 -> 0.84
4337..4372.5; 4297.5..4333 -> 1.14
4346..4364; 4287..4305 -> 1.26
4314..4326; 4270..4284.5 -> 1.08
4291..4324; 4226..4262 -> 0.91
